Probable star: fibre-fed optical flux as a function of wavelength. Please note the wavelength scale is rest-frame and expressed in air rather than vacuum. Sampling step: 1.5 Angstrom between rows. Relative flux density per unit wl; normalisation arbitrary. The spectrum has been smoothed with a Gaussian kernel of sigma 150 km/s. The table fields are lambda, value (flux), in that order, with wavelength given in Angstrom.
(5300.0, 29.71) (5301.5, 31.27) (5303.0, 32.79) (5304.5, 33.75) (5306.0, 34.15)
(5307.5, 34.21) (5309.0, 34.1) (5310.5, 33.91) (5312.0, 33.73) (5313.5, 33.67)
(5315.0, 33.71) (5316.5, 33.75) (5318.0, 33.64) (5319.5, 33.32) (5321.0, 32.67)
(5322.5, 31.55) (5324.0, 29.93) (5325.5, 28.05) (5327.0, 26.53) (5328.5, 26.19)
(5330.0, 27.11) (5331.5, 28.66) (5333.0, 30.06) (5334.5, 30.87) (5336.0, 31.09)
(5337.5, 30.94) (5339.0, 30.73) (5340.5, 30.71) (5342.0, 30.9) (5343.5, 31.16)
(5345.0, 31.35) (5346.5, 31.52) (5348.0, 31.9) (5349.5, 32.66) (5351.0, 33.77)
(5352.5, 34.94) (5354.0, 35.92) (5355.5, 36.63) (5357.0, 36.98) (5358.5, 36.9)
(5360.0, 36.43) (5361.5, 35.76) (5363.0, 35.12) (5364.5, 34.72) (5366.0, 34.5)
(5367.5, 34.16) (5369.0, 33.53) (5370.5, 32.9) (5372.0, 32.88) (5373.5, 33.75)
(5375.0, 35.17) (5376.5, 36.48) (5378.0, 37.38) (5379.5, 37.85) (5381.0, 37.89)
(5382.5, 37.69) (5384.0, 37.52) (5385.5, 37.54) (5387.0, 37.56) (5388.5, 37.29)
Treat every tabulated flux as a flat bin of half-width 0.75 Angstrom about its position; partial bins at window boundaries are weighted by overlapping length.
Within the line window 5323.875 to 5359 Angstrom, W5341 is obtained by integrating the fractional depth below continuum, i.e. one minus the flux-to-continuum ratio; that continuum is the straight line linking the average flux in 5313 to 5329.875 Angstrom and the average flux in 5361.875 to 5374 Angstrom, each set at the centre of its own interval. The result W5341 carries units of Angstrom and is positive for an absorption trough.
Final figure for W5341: 0.9 Angstrom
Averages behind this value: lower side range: 31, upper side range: 34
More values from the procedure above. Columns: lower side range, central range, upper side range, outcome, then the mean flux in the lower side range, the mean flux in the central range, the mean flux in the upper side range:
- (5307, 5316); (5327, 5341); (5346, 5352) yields 1.6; 33.9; 29.4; 32.6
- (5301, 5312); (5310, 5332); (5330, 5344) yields 0.7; 33.5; 31.1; 30.4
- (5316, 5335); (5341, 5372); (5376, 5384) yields 0.3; 30.1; 34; 37.5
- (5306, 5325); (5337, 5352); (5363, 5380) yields 1.1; 33.2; 31.6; 34.8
